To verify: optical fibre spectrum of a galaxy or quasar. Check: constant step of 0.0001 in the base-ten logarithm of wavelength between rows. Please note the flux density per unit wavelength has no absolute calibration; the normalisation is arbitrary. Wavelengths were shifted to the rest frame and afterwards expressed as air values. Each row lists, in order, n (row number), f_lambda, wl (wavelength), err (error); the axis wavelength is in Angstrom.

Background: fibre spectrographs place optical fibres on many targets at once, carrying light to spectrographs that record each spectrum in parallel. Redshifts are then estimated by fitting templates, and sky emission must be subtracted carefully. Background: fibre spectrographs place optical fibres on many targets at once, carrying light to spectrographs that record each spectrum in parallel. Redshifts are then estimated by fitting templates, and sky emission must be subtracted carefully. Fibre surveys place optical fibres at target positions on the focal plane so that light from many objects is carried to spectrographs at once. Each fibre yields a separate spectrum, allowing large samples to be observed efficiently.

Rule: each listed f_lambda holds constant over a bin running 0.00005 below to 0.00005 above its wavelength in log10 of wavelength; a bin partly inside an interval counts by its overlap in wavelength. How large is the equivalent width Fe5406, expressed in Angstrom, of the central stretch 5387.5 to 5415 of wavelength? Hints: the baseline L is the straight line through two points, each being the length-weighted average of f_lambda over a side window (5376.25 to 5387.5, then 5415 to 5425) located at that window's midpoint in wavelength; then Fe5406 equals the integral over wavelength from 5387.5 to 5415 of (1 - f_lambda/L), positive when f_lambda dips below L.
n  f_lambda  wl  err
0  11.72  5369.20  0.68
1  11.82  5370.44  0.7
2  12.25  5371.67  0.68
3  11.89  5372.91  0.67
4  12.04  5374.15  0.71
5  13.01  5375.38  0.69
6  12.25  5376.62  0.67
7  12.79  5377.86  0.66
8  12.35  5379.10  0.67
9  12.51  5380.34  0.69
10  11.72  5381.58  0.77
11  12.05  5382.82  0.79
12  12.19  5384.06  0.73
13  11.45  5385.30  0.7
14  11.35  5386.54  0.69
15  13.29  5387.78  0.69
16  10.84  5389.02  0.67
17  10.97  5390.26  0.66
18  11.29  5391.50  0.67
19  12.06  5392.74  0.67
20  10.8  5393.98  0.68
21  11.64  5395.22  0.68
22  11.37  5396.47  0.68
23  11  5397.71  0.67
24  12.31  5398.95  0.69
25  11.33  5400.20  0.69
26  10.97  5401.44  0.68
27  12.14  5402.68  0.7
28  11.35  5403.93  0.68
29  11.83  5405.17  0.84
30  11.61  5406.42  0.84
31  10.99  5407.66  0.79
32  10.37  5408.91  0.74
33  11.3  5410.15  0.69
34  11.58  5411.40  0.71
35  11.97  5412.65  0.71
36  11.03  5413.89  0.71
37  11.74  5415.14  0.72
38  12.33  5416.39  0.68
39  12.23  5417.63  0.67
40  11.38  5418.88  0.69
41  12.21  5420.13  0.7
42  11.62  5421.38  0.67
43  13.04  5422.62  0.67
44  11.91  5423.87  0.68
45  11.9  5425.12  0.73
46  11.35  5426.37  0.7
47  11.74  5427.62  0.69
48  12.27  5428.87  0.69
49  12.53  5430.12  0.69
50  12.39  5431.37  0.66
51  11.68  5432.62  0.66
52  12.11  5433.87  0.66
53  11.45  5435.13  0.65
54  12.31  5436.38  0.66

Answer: 1.5 Angstrom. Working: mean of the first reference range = 12.1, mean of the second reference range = 12.1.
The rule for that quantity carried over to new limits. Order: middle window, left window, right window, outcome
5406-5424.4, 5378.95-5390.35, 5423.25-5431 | 0.4 Angstrom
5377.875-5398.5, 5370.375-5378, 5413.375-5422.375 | 0.8 Angstrom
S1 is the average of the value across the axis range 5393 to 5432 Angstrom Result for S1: 11.7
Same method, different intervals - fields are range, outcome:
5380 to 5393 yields 11.8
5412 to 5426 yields 11.9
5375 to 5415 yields 11.7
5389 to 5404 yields 11.4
